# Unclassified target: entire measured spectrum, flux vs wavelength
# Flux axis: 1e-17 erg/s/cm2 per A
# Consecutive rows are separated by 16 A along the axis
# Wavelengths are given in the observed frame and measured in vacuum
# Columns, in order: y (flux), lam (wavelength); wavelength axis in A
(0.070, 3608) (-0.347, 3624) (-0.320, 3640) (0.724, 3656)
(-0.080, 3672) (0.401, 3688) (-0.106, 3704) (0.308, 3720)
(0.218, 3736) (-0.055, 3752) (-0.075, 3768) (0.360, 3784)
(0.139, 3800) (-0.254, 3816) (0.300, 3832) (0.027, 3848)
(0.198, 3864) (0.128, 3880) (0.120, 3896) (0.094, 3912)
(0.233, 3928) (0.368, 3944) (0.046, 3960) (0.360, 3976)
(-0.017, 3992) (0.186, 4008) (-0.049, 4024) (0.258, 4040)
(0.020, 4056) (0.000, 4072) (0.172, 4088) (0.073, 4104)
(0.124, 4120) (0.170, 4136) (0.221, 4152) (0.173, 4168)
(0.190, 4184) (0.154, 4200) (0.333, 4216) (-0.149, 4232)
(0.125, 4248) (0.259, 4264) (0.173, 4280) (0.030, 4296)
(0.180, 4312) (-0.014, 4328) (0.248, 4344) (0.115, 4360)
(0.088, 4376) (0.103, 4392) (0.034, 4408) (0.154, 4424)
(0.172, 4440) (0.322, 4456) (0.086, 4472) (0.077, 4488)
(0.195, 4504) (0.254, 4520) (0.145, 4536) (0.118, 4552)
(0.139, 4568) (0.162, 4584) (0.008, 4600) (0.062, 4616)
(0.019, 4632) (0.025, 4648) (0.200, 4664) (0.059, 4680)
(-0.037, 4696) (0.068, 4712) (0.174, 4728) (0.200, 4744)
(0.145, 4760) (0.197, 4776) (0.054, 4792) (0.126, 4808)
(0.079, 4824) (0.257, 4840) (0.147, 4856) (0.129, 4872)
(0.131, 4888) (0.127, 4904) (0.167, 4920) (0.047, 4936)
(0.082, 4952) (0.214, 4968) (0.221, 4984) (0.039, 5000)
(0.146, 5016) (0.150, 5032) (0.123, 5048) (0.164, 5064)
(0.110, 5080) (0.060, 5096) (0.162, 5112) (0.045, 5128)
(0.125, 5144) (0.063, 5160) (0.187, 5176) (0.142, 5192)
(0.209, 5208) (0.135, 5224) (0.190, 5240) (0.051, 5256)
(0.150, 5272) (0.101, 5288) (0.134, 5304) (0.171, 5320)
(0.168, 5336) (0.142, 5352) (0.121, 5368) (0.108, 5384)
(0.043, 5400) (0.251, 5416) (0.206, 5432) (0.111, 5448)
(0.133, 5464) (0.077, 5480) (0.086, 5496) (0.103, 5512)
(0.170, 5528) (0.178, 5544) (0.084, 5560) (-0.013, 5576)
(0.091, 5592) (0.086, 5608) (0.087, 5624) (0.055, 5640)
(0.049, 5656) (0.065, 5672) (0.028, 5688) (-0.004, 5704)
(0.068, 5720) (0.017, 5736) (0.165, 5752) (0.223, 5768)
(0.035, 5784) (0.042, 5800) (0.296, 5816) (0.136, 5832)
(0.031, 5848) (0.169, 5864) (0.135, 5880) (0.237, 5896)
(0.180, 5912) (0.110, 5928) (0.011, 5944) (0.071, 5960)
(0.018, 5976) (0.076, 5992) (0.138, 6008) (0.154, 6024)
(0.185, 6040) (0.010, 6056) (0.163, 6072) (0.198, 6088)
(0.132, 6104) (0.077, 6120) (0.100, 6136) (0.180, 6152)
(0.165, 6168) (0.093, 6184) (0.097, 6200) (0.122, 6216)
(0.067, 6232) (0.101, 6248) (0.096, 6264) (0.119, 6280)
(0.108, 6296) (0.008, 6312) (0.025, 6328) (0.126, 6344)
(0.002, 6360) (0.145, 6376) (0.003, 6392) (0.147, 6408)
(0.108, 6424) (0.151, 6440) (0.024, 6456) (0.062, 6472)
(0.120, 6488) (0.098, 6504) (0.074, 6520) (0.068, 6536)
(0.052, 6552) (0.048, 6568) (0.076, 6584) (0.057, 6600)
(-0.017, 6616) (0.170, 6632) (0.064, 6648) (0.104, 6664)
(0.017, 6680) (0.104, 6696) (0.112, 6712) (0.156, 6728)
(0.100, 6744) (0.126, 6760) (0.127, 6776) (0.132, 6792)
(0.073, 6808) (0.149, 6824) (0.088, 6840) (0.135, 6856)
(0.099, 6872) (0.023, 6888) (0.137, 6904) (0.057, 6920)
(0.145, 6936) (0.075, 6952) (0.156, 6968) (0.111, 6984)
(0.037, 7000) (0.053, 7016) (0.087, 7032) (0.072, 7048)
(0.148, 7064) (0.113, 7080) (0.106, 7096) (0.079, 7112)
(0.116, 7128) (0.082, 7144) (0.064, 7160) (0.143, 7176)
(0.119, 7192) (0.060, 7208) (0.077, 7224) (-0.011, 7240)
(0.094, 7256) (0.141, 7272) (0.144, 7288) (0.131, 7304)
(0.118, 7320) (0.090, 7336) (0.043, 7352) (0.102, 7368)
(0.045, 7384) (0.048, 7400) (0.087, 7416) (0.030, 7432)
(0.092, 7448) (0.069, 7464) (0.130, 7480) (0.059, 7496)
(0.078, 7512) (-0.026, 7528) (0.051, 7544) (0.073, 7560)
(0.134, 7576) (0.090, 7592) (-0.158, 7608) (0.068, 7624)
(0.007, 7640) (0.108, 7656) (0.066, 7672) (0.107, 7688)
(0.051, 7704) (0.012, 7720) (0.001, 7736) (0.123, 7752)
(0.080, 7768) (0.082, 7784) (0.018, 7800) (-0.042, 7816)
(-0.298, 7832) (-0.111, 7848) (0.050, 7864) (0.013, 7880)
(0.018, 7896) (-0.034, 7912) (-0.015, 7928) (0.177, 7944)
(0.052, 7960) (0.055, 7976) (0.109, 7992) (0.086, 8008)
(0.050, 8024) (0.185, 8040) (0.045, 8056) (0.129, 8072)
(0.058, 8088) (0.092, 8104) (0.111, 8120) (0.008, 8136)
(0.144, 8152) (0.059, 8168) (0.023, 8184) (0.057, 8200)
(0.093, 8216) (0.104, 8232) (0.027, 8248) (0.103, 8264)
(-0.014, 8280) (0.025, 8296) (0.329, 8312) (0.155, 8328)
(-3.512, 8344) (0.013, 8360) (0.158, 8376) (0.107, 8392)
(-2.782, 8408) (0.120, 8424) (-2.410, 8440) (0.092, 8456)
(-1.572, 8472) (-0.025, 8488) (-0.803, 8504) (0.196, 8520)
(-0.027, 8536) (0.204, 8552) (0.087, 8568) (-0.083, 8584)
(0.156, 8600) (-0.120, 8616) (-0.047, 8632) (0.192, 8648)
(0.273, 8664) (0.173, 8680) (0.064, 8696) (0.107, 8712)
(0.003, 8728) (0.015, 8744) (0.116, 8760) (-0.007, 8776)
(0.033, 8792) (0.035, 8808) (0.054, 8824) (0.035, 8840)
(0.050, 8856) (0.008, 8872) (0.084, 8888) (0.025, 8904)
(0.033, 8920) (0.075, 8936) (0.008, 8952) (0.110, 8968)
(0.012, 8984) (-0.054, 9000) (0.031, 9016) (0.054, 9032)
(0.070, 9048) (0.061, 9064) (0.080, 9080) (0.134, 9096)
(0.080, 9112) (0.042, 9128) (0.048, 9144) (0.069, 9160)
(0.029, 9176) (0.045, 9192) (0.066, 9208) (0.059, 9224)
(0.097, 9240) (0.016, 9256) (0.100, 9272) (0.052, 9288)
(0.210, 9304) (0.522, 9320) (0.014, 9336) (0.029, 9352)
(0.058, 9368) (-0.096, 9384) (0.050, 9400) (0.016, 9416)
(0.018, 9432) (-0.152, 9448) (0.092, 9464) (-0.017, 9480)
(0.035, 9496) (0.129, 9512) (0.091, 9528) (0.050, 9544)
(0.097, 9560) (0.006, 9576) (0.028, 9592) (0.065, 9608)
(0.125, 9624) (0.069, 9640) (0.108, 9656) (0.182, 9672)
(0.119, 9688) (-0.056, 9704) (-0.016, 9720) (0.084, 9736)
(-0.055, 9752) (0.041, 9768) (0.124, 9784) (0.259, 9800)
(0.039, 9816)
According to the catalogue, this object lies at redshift 0.73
